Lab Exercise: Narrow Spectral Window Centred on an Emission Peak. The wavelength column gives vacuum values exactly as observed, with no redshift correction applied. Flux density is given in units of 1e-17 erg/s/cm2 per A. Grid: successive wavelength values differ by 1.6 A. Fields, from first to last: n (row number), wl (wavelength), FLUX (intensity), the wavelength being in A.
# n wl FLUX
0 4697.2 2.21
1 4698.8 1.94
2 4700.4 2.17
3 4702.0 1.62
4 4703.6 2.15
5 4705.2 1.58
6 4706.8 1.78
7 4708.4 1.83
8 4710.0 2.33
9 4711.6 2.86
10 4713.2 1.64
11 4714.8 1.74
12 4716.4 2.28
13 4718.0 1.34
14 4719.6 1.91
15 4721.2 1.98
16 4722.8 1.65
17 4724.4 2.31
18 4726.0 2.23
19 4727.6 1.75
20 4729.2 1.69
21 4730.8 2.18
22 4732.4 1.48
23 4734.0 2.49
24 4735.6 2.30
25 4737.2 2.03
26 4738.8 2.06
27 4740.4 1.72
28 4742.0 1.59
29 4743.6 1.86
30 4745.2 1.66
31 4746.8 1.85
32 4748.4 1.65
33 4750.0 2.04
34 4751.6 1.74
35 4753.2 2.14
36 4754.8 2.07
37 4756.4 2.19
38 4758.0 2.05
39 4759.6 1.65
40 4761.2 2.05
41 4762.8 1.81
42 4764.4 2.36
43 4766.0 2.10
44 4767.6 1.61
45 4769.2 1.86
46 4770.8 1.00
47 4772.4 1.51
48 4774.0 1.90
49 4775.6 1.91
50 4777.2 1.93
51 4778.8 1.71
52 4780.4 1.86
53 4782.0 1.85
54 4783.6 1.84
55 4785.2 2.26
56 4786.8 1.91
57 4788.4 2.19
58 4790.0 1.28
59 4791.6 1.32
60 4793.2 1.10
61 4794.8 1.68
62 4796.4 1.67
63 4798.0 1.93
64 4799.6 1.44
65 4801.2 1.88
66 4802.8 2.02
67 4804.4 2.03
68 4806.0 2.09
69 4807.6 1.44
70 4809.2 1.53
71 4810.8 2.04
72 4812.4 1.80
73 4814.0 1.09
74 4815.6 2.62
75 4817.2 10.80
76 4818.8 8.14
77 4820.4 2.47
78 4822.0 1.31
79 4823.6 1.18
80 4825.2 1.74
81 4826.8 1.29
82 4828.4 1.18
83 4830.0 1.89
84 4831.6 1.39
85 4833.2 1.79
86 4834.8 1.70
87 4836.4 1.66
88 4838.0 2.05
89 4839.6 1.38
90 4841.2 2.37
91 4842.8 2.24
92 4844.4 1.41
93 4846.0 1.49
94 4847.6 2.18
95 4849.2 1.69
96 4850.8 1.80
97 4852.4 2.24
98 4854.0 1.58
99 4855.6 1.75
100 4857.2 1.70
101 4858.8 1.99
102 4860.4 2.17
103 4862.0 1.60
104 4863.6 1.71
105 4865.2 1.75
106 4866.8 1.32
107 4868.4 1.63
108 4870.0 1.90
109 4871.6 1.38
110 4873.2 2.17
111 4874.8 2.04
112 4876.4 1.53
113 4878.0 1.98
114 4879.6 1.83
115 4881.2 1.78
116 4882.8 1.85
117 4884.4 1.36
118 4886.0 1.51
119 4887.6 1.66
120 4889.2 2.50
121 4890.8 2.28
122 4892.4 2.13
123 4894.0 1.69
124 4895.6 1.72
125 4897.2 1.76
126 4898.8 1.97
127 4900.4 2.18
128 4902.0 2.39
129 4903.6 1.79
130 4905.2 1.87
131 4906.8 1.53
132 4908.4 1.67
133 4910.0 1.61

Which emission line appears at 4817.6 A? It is H-gamma 4340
